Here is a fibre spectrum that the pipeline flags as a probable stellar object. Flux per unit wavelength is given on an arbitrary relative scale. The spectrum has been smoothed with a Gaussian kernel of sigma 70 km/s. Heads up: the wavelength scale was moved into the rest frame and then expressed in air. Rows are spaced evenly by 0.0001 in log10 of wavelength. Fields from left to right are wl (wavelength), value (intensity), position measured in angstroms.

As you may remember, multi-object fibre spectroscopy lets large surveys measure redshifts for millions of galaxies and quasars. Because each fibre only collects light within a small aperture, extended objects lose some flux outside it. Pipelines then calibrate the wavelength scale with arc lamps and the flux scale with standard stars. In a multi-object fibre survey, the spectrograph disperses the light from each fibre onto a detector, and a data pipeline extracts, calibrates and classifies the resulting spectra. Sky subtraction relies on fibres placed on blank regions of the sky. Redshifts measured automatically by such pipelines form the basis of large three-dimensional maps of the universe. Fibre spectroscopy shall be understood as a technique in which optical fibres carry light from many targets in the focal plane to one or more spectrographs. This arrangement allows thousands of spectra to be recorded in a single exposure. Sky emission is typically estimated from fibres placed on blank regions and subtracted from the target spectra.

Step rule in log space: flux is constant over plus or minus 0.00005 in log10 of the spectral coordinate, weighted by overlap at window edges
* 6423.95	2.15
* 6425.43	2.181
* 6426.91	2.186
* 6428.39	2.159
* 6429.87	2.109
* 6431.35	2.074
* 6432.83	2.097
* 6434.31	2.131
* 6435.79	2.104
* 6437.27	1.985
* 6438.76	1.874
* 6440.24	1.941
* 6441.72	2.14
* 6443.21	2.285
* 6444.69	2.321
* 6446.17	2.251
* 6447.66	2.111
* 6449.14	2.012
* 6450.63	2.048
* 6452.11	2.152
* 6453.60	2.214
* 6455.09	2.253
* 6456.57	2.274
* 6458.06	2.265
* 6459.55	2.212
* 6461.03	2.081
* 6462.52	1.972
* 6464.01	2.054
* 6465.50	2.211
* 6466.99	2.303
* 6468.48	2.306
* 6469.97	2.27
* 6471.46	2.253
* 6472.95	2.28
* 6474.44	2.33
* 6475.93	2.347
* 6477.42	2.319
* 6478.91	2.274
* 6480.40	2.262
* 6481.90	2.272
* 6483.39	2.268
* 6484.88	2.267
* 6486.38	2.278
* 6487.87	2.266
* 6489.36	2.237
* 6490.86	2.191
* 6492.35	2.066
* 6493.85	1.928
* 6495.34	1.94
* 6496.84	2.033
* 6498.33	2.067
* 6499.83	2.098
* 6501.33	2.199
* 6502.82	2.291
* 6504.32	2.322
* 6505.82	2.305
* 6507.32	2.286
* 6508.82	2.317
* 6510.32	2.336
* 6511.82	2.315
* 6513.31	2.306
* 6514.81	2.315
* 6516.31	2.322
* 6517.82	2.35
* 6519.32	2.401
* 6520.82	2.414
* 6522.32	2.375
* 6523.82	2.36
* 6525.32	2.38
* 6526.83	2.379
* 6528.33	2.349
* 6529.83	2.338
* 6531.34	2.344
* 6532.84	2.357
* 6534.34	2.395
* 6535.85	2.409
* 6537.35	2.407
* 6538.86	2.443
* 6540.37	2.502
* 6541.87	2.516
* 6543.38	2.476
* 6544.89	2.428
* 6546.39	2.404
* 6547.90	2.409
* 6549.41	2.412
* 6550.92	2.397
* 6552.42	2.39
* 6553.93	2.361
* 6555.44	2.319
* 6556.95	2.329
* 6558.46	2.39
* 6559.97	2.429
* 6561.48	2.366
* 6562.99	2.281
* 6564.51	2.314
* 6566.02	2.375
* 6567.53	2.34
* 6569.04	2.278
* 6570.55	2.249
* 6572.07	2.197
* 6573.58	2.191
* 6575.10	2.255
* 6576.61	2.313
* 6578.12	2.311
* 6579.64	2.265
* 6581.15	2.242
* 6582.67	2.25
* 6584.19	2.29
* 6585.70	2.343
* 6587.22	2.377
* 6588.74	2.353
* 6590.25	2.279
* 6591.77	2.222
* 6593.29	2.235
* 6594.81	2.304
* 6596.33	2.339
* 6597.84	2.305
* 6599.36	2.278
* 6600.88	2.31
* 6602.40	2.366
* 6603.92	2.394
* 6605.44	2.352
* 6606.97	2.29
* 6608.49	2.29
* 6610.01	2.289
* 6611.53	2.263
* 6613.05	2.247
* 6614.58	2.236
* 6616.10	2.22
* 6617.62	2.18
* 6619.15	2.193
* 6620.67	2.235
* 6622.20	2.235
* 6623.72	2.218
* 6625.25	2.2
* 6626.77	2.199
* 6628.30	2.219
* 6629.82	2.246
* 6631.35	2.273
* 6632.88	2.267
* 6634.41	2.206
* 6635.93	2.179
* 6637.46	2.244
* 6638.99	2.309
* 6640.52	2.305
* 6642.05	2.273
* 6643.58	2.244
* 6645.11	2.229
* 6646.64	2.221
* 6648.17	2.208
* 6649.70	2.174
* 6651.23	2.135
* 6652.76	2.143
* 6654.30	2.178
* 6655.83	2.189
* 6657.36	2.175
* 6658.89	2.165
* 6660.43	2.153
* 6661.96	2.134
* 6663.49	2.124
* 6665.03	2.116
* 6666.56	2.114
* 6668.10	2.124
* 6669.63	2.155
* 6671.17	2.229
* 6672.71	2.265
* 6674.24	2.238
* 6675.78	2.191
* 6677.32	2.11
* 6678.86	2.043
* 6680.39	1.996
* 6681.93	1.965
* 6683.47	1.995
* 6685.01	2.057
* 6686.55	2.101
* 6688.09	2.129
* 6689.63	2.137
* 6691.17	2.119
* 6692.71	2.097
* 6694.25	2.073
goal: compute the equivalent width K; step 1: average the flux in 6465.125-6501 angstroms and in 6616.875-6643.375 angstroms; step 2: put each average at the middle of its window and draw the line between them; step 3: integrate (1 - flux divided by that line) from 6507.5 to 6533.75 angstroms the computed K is -1.6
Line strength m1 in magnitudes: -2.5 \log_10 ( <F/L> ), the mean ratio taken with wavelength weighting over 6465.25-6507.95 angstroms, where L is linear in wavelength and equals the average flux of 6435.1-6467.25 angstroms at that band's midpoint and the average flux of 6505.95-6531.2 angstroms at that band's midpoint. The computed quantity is 0.01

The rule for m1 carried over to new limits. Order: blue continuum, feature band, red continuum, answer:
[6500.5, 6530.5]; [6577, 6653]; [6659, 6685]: -0.03 mag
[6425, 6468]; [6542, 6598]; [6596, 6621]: -0.04 mag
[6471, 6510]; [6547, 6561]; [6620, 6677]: -0.08 mag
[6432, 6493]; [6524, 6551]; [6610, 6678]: -0.10 mag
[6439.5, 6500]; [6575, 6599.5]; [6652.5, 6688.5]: -0.07 mag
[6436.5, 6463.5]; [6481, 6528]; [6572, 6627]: -0.03 mag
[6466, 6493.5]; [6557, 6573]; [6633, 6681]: -0.05 mag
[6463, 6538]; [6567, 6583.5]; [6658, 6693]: -0.03 mag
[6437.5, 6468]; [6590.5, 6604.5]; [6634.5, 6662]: -0.05 mag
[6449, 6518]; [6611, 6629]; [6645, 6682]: -0.02 mag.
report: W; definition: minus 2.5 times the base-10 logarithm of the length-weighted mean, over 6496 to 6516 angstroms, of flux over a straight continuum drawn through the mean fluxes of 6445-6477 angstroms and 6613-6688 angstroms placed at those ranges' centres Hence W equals -0.02 mag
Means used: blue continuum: 2.2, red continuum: 2.18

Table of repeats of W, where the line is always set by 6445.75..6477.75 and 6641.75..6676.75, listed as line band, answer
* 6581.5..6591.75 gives -0.06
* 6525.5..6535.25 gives -0.08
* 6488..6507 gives 0.03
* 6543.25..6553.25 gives -0.10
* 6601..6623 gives -0.04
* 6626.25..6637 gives -0.02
